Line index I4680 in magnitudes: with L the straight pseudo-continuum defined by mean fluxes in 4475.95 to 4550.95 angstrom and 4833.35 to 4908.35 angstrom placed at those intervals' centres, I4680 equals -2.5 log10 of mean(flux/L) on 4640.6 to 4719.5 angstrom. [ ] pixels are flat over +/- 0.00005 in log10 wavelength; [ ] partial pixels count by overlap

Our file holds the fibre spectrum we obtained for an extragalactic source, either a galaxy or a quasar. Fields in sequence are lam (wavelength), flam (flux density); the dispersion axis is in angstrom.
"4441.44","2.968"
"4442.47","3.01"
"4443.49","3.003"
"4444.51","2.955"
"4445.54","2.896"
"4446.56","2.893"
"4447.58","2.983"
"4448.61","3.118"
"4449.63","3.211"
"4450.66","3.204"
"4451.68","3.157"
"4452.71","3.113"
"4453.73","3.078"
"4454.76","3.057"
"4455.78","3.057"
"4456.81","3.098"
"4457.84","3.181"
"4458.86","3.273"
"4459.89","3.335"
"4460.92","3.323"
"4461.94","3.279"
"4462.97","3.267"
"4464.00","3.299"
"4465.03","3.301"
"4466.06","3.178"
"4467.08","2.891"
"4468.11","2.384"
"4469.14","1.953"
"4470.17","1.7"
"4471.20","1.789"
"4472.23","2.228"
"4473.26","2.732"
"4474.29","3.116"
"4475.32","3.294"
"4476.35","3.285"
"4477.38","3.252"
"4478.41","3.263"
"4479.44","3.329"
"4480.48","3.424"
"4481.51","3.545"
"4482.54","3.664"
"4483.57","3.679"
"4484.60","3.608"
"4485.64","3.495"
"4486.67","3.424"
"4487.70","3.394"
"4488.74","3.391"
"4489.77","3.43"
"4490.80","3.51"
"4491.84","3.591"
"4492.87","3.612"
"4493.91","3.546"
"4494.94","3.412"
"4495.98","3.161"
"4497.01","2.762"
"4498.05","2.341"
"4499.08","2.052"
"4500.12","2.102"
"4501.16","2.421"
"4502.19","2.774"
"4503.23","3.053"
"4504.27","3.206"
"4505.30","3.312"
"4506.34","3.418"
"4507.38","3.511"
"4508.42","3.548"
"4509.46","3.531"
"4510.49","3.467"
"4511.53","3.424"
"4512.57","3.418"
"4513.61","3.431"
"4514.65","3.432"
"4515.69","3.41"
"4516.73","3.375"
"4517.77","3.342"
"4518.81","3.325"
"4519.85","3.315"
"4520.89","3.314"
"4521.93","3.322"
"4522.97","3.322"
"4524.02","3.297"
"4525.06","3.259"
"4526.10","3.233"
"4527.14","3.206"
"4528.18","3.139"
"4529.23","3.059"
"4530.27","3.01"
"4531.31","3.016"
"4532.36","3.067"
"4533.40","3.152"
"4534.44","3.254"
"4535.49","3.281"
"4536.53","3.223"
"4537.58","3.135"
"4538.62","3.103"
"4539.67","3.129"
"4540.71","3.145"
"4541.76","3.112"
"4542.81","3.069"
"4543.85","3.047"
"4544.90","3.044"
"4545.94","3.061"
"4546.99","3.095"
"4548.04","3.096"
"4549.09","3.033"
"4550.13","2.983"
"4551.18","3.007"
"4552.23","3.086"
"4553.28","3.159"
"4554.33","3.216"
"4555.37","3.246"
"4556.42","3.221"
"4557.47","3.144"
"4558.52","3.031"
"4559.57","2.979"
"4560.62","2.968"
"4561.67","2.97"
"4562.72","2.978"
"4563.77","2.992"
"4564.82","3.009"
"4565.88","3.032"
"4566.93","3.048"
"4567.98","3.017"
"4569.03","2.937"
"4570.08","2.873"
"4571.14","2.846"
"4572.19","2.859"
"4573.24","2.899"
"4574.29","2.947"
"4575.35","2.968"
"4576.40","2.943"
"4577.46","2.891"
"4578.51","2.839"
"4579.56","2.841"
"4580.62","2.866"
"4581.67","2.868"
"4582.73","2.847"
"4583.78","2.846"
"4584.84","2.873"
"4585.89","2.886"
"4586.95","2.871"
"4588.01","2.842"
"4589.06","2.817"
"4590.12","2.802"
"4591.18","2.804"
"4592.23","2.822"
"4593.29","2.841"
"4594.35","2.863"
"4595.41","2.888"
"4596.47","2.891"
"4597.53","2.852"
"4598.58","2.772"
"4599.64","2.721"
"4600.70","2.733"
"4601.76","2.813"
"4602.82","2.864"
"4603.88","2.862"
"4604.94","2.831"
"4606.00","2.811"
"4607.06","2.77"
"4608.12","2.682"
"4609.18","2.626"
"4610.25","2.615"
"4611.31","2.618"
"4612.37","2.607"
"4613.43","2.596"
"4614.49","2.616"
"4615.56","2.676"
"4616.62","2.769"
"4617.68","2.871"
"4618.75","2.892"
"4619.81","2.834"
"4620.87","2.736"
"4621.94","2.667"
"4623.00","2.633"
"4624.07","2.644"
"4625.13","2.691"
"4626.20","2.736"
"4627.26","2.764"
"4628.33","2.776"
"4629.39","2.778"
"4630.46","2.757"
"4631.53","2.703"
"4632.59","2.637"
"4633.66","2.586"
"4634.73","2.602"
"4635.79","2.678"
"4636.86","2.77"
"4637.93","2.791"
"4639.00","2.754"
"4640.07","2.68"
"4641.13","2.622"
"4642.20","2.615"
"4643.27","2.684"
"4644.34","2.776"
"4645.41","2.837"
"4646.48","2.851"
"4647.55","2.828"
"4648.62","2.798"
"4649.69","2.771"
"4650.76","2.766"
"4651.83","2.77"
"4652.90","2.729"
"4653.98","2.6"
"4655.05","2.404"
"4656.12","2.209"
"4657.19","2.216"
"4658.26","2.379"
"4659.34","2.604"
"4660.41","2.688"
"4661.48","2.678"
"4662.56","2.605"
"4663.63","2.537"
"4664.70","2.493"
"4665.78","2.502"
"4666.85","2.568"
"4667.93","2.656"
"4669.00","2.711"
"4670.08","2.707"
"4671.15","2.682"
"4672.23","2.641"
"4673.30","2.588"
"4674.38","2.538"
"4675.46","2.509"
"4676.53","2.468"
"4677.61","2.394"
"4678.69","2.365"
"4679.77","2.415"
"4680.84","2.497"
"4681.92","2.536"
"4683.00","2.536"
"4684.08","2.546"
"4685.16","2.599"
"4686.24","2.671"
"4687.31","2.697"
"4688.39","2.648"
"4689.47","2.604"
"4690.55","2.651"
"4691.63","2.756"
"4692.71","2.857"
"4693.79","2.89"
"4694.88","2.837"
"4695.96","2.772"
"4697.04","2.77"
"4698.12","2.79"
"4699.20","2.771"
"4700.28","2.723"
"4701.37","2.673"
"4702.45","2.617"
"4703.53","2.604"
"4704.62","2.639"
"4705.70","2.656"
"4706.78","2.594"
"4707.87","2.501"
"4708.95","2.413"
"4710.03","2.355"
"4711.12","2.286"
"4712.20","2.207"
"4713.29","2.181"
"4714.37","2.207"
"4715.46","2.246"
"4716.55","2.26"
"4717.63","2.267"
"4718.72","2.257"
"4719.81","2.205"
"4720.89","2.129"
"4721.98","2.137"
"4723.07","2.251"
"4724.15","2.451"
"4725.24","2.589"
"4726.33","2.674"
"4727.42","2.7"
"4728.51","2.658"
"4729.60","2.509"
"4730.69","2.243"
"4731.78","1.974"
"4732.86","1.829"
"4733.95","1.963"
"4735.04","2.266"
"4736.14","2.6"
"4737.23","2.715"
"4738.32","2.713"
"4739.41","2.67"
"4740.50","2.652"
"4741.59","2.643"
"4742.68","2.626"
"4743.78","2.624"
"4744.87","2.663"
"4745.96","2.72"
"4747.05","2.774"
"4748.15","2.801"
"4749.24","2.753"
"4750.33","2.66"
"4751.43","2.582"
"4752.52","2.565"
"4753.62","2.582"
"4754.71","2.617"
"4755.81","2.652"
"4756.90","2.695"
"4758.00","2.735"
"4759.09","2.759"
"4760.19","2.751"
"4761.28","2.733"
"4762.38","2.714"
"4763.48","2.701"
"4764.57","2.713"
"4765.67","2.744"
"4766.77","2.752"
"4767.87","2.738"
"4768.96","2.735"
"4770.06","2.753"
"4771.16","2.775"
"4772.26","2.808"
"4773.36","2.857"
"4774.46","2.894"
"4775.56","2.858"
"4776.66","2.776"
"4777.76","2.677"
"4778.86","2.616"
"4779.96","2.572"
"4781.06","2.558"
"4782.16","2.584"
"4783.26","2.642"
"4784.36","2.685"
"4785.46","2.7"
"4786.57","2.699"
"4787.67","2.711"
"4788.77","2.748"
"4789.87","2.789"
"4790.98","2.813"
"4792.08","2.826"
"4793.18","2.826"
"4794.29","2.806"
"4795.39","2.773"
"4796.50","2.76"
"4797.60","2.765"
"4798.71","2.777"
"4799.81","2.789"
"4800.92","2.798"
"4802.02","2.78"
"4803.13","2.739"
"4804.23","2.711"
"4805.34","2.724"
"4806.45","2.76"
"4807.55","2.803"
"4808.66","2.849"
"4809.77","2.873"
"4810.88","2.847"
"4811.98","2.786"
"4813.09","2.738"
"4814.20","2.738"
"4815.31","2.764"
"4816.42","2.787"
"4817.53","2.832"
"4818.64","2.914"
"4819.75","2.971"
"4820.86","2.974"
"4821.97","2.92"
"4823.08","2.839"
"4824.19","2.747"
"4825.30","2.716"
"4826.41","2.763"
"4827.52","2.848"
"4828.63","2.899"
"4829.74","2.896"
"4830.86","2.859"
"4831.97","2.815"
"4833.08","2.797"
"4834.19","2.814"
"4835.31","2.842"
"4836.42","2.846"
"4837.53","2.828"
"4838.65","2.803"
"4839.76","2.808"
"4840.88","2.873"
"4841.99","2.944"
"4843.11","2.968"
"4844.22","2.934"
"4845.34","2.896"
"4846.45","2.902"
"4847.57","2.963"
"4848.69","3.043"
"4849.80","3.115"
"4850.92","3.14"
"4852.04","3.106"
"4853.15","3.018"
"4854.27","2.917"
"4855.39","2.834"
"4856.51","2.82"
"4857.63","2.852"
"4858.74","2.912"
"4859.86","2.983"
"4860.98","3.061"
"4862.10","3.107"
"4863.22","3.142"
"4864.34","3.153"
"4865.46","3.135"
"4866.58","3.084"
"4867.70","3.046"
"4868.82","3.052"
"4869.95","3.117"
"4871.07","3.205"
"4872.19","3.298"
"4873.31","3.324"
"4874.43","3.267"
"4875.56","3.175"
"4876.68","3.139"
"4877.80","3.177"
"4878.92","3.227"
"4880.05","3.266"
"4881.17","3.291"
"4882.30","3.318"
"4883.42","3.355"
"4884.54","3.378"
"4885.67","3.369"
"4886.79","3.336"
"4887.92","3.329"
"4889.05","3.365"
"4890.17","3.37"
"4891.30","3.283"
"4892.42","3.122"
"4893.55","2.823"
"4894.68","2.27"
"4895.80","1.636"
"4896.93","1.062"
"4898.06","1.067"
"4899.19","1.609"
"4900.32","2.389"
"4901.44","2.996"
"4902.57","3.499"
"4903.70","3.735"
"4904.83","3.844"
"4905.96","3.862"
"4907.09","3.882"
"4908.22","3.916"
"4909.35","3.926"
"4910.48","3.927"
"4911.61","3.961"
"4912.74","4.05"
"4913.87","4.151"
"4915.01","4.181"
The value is 0.21 mag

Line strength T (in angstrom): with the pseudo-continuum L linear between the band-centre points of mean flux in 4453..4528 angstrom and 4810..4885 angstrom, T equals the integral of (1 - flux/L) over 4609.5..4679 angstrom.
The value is 9.8 angstrom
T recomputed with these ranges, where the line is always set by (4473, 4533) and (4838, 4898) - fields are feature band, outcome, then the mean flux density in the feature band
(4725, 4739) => 3.07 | 2.42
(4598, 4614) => 2.28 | 2.73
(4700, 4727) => 6.12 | 2.4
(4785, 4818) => 2.94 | 2.78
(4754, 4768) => 1.65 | 2.71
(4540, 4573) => 1.77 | 3.04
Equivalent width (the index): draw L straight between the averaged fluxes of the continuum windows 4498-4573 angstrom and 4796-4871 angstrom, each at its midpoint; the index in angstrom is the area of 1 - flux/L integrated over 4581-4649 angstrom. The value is 6.6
